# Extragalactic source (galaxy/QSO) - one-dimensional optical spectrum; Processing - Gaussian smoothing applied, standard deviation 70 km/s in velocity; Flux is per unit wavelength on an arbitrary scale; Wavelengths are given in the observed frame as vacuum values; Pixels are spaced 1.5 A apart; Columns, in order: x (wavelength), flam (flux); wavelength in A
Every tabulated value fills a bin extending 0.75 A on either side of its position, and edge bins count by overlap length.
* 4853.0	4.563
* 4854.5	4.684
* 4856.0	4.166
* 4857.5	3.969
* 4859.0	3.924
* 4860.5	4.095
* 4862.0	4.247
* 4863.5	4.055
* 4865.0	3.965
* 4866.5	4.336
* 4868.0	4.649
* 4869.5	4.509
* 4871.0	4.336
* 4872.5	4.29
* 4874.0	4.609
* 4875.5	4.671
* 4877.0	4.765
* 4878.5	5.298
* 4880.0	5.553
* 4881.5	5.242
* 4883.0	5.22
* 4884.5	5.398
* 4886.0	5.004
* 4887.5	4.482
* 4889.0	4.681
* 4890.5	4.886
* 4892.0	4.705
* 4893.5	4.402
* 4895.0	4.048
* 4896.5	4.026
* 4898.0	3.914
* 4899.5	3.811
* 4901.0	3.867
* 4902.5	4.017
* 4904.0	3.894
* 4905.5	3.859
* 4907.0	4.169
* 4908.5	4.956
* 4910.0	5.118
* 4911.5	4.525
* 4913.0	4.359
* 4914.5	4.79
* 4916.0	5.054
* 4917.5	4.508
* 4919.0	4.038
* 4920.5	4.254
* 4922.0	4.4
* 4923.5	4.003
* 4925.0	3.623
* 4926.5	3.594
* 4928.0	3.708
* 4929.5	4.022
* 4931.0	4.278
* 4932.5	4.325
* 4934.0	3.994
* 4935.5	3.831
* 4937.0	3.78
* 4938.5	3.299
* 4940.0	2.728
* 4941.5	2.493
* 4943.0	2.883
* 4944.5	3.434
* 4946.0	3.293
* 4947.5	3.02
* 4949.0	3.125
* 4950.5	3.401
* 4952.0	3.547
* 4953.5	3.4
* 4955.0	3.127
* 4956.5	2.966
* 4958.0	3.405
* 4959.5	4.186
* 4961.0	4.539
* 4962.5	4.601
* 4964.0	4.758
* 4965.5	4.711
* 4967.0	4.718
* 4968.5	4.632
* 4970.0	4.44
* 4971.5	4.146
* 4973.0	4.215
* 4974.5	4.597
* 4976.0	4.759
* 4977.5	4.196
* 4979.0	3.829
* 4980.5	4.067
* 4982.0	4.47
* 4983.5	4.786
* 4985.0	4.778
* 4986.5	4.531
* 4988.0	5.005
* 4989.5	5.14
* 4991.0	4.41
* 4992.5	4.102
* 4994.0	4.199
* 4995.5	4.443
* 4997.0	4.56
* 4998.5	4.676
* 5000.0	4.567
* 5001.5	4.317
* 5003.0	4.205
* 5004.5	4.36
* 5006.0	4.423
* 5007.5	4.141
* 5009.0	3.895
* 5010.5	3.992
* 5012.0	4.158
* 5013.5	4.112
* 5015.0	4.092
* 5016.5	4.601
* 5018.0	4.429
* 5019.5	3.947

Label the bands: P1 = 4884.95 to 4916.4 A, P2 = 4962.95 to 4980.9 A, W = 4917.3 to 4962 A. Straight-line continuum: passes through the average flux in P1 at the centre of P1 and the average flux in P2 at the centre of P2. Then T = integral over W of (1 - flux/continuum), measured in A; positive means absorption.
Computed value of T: 8.0 A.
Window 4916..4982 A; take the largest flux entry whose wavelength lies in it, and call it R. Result 5.054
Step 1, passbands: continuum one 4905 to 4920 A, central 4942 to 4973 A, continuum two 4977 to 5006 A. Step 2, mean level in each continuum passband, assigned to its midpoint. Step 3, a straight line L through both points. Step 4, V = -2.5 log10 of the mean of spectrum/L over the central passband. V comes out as 0.18 mag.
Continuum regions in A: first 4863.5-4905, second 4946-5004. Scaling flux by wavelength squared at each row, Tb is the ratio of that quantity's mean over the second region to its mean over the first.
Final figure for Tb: 0.97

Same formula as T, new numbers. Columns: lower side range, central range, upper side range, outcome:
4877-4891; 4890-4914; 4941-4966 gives 2.0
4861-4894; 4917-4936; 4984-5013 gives 2.2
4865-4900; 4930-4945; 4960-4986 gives 3.4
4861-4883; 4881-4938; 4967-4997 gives 3.0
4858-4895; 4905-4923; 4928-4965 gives -1.9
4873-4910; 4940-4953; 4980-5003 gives 4.1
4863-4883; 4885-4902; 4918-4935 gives 0.3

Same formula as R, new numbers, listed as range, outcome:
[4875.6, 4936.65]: 5.553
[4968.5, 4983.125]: 4.759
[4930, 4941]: 4.325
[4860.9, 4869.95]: 4.649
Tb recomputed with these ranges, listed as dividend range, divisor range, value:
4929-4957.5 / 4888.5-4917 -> 0.79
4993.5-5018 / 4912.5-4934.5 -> 1.06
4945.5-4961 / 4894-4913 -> 0.83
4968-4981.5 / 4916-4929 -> 1.08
